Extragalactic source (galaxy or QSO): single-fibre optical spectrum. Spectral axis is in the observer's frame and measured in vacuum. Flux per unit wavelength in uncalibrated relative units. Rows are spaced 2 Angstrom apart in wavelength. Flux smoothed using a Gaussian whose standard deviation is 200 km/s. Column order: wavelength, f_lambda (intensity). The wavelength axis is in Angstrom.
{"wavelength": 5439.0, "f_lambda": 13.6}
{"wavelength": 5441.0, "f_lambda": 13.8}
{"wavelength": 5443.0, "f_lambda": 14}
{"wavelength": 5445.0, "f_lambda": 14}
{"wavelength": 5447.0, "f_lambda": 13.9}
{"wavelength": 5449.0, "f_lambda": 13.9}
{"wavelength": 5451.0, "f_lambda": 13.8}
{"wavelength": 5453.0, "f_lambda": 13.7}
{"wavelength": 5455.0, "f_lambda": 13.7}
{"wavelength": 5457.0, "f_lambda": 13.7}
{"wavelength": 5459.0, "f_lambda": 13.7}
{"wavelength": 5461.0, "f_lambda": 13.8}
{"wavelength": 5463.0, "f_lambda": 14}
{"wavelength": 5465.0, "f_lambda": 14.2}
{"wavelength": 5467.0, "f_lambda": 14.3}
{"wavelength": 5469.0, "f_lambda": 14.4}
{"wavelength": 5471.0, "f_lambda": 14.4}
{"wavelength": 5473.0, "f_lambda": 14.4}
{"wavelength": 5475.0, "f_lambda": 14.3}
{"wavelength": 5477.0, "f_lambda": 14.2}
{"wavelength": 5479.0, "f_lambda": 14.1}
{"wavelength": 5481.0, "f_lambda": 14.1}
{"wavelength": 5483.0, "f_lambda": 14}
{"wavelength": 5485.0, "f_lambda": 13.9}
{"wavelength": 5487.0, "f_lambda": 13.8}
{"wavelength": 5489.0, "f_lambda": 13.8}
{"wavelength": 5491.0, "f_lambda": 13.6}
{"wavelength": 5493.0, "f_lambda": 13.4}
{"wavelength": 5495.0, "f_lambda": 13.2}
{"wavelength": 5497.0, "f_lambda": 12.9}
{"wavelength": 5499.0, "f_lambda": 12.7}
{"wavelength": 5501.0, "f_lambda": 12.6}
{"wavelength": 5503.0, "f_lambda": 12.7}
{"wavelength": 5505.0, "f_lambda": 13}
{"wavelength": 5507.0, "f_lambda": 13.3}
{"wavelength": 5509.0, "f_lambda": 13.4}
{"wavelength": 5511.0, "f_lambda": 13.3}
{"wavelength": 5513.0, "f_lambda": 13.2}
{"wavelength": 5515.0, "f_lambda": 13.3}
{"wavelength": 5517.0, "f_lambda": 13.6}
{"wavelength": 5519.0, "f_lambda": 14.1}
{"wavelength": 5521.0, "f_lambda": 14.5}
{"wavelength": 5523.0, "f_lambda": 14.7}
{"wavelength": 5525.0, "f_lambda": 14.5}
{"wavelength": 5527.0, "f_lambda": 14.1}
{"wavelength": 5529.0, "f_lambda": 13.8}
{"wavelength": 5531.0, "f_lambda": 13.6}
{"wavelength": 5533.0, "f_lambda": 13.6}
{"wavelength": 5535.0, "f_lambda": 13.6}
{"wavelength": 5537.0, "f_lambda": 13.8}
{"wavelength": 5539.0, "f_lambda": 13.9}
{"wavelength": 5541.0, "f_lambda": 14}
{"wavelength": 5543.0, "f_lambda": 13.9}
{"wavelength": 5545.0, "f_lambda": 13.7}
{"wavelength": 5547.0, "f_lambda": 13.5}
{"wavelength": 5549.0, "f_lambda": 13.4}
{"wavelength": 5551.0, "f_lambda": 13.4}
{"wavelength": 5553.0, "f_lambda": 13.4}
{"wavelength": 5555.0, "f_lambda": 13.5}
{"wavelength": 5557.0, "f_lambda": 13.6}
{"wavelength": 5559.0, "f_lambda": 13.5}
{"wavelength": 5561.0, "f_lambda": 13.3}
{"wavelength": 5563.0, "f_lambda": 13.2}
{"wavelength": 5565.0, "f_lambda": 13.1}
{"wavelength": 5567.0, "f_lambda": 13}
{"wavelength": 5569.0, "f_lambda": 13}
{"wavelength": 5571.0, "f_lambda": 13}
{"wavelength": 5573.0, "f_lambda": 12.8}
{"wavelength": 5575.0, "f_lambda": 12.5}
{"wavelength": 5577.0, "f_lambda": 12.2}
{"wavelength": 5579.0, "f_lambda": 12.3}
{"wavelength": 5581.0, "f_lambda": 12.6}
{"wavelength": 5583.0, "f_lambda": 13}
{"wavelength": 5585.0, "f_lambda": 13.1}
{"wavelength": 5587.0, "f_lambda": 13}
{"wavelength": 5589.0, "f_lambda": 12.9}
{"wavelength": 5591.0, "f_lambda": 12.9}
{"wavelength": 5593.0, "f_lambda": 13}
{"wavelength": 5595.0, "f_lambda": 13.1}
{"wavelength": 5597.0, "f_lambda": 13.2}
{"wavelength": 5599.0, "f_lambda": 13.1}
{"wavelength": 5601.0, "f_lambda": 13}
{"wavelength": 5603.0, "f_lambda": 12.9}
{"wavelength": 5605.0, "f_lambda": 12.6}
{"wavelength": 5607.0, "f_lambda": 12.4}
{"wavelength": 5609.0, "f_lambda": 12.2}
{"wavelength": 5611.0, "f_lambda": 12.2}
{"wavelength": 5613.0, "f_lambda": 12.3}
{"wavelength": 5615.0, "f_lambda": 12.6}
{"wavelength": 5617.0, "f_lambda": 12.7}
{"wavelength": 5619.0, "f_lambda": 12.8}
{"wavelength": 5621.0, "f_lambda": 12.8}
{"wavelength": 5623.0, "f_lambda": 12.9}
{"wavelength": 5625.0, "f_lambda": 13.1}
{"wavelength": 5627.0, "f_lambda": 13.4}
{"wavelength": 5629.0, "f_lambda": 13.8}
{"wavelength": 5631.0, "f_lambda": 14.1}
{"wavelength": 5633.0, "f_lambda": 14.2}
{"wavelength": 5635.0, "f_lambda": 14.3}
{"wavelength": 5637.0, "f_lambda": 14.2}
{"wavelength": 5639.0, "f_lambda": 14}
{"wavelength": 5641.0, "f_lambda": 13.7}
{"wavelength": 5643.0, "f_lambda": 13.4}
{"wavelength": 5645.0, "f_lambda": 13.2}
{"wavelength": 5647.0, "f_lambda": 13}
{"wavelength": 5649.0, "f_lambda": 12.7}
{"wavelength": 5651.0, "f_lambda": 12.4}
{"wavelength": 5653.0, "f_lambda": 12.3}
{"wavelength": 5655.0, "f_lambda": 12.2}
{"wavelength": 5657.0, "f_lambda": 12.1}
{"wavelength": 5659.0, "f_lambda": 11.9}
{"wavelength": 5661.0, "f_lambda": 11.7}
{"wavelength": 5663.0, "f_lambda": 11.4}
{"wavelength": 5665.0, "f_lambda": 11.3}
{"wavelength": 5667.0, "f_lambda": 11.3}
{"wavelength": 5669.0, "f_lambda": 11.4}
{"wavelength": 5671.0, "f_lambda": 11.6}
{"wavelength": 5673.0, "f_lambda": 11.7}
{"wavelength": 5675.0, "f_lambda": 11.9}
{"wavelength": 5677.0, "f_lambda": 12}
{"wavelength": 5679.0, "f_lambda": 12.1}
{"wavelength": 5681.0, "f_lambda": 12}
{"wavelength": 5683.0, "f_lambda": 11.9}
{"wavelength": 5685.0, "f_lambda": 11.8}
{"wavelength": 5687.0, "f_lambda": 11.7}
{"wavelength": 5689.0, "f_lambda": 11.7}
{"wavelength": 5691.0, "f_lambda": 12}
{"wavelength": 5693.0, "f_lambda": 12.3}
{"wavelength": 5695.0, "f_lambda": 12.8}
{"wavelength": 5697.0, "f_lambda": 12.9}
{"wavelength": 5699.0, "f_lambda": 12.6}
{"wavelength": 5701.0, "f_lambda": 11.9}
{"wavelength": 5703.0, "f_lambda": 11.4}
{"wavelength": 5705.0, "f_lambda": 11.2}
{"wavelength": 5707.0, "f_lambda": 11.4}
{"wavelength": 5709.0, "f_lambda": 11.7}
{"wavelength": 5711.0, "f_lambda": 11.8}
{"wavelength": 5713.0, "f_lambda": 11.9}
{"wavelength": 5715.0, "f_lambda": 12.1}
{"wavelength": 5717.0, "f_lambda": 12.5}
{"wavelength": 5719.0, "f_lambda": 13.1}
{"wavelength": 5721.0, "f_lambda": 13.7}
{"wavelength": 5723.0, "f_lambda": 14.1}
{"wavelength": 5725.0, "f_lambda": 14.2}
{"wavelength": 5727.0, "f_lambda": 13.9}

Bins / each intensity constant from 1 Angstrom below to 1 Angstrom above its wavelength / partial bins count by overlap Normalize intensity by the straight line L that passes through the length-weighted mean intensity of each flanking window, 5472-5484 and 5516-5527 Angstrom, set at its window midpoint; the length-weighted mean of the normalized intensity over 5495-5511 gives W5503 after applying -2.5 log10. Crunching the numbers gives 0.10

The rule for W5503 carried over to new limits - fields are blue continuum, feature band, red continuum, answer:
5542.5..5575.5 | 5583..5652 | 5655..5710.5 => -0.04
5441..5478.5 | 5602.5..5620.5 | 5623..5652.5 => 0.09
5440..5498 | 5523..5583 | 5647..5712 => -0.02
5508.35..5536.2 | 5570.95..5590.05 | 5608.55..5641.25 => 0.06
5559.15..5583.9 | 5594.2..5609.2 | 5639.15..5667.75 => -0.01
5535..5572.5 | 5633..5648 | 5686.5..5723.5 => -0.08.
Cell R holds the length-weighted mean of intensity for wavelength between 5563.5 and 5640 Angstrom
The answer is 13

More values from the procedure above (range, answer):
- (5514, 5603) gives 13.4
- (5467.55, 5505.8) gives 13.7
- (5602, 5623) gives 12.6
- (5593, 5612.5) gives 12.7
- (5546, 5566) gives 13.4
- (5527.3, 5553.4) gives 13.7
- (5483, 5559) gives 13.6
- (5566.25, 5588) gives 12.8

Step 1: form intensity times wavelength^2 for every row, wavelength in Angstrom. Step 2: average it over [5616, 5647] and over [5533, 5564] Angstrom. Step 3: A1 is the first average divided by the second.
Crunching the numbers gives 1.0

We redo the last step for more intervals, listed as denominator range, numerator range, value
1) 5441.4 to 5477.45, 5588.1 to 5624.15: 0.96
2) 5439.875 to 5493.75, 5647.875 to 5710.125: 0.92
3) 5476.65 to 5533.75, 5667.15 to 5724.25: 0.95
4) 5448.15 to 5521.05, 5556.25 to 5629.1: 0.98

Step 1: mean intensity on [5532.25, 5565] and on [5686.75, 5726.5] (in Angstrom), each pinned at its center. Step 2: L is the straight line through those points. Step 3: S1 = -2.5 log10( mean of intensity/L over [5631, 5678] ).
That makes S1 0.02 mag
